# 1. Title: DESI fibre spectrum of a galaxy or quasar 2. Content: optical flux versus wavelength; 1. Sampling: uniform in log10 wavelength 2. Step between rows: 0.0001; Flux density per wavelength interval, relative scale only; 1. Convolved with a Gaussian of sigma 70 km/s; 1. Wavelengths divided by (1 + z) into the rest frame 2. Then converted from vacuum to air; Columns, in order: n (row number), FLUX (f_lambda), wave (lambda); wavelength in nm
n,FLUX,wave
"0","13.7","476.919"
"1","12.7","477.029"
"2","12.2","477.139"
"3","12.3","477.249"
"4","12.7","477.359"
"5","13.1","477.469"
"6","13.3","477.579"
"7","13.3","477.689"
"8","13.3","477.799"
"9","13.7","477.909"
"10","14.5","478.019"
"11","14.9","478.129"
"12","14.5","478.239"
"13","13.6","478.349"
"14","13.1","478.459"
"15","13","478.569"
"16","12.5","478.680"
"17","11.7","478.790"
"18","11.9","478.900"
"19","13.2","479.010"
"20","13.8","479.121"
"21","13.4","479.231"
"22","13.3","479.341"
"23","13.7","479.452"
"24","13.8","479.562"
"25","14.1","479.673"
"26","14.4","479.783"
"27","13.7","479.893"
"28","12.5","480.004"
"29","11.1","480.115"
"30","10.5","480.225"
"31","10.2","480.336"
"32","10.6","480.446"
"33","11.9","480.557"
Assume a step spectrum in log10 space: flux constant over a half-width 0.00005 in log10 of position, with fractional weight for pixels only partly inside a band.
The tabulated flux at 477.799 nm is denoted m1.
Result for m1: 13.3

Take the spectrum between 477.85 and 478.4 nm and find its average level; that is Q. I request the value 14.2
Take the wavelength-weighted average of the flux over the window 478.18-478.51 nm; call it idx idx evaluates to 13.8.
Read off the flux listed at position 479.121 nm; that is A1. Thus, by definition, 13.8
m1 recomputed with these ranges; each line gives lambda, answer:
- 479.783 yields 14.4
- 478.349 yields 13.6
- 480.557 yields 11.9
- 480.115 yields 11.1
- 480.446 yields 10.6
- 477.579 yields 13.3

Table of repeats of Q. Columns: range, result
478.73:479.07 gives 12.3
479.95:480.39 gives 11.1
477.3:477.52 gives 12.9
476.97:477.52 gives 12.6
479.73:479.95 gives 14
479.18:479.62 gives 13.5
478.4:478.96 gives 12.5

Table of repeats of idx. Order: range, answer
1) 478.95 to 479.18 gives 13.5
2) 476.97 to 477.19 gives 12.5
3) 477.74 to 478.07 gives 13.8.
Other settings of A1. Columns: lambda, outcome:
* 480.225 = 10.5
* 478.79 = 11.7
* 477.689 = 13.3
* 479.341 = 13.3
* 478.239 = 14.5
